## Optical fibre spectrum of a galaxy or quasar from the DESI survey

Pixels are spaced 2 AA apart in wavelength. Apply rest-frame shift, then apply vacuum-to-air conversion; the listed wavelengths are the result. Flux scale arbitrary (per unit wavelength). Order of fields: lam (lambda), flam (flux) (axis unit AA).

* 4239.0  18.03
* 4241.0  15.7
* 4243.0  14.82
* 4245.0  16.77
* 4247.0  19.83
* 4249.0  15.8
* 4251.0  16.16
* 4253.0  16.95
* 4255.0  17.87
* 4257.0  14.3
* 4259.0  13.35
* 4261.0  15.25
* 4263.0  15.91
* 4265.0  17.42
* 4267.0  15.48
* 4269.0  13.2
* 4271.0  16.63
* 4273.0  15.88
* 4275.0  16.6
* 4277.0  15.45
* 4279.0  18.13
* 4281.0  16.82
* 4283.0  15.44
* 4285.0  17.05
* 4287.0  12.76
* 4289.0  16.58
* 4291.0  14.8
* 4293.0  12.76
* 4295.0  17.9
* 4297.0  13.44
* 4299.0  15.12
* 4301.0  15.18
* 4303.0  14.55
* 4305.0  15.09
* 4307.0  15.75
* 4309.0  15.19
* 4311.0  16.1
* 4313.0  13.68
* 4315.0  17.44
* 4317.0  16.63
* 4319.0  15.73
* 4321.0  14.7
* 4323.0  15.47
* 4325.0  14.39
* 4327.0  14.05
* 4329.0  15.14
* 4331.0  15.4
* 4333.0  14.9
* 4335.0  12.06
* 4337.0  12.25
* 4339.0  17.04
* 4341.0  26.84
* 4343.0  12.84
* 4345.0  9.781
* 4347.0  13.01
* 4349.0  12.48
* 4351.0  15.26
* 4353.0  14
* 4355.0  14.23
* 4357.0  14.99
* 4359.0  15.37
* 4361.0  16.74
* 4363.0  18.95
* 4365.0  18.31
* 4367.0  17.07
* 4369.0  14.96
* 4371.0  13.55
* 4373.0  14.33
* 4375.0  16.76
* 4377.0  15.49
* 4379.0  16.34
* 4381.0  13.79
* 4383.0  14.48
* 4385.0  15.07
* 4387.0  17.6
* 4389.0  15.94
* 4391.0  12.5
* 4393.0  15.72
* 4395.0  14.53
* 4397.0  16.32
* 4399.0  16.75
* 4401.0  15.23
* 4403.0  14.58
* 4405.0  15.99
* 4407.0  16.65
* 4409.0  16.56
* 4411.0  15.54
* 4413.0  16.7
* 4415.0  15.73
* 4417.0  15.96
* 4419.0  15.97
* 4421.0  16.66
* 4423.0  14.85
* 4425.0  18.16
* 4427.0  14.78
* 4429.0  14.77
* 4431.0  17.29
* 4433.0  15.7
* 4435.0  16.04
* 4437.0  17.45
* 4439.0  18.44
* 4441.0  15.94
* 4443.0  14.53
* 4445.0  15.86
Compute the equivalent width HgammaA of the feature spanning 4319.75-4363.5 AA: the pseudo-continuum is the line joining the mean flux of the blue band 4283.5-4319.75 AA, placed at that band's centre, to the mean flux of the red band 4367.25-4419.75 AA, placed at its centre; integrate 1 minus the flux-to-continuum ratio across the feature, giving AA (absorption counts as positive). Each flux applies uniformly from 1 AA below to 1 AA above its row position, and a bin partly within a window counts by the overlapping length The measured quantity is 1.3 AA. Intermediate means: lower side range 15.3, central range 15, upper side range 15.5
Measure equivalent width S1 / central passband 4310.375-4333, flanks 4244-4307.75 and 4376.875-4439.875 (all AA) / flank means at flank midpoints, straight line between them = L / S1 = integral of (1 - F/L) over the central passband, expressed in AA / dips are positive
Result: 0.7 AA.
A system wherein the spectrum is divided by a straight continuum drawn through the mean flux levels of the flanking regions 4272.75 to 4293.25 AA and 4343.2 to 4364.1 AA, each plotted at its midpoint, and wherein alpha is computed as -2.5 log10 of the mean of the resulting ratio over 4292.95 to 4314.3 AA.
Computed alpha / 0.02 mag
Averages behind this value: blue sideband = 15.8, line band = 15.1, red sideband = 14.4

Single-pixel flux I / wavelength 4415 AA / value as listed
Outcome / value 15.73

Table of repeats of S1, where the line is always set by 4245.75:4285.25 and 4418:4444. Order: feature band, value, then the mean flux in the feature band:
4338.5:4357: 1.4 AA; 15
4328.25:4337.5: 1.2 AA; 14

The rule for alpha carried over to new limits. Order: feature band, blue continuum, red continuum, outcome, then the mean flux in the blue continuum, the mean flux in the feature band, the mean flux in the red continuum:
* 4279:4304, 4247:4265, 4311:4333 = 0.02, 16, 15.3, 15.3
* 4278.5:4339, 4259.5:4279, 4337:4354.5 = 0.02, 15.8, 15.2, 15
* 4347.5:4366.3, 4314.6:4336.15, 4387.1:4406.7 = -0.02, 15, 15.5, 15.4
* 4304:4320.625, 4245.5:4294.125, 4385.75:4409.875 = 0.01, 15.9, 15.7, 15.7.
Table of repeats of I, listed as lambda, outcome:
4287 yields 12.76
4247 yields 19.83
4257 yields 14.3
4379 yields 16.34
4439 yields 18.44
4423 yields 14.85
